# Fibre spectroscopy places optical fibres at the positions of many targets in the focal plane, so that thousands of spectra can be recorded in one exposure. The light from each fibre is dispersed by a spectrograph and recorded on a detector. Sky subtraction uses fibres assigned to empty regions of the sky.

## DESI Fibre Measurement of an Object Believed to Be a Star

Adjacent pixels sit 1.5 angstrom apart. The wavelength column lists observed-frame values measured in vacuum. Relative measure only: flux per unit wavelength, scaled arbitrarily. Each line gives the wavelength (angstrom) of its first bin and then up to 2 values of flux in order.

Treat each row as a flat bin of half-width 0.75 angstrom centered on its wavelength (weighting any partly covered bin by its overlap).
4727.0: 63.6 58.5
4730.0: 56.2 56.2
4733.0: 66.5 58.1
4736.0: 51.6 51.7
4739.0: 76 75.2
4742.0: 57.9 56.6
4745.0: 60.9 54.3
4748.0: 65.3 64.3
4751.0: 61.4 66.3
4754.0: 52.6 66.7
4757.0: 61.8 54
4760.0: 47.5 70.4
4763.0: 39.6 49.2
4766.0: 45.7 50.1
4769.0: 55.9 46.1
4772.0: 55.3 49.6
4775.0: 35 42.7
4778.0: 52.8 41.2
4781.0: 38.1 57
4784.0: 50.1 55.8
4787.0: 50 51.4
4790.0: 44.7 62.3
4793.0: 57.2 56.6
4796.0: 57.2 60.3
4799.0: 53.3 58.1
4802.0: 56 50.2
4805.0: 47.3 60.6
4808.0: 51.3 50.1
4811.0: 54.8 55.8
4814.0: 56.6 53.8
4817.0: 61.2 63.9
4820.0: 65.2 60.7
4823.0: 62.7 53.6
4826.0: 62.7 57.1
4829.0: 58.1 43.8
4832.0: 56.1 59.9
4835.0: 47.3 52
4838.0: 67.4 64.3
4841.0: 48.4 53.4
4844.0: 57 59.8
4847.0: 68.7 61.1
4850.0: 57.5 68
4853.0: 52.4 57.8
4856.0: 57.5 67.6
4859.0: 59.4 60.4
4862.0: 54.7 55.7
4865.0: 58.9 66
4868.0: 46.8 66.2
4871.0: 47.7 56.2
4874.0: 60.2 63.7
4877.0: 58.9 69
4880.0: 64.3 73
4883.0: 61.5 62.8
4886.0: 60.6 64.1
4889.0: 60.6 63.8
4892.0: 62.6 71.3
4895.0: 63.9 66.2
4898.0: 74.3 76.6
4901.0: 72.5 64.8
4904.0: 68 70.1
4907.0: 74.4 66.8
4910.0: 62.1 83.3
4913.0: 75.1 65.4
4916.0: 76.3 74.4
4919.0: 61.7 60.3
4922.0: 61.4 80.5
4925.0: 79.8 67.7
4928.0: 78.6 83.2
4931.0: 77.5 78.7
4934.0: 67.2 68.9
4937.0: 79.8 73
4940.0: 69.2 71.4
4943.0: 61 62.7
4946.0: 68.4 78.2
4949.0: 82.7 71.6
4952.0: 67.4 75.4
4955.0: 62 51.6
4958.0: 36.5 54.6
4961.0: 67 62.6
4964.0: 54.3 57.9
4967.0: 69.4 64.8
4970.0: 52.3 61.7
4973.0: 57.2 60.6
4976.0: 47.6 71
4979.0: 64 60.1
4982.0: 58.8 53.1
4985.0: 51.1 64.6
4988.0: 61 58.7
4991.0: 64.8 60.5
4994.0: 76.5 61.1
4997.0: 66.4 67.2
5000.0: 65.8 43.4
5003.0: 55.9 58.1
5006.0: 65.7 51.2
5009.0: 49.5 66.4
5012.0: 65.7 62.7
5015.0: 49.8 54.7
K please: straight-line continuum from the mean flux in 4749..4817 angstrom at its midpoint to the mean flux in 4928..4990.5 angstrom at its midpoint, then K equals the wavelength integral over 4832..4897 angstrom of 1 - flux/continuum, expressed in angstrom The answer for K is -2.04 angstrom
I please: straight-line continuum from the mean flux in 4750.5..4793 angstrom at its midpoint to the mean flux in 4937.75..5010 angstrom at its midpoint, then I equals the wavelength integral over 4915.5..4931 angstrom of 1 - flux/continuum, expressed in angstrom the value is -3.4 angstrom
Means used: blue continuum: 51.9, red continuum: 61.9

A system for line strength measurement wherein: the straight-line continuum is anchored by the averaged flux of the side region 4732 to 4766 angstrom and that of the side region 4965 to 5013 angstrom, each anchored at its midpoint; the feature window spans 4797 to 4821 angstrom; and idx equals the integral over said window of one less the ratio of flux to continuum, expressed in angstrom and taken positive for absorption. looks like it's 1.3 angstrom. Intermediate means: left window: 59.1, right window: 60.4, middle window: 56.2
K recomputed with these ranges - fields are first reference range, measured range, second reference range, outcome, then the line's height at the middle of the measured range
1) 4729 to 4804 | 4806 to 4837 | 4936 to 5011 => 0.3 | 57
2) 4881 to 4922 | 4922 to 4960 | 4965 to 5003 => -3.1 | 64.4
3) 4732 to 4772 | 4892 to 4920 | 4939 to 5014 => -4.4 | 60.6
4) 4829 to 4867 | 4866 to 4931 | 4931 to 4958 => -3.3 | 64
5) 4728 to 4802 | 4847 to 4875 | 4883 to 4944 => 2.5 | 64.7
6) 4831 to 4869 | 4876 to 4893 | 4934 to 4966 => -0.9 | 60.8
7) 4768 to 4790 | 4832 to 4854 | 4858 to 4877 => -1.1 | 55.5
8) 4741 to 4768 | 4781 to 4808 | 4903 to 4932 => 3.0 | 60.8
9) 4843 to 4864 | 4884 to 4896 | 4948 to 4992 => -0.7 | 60.2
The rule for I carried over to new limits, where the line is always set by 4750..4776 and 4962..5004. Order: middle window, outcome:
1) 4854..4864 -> -0.48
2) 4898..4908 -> -2.31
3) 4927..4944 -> -4.15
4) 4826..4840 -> -0.20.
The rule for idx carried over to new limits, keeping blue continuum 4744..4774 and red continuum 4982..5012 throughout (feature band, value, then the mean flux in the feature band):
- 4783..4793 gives 0.6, 52.9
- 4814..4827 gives -0.7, 60.2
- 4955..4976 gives 0.7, 57.5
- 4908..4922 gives -2.5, 69.1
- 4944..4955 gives -2.3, 71.9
